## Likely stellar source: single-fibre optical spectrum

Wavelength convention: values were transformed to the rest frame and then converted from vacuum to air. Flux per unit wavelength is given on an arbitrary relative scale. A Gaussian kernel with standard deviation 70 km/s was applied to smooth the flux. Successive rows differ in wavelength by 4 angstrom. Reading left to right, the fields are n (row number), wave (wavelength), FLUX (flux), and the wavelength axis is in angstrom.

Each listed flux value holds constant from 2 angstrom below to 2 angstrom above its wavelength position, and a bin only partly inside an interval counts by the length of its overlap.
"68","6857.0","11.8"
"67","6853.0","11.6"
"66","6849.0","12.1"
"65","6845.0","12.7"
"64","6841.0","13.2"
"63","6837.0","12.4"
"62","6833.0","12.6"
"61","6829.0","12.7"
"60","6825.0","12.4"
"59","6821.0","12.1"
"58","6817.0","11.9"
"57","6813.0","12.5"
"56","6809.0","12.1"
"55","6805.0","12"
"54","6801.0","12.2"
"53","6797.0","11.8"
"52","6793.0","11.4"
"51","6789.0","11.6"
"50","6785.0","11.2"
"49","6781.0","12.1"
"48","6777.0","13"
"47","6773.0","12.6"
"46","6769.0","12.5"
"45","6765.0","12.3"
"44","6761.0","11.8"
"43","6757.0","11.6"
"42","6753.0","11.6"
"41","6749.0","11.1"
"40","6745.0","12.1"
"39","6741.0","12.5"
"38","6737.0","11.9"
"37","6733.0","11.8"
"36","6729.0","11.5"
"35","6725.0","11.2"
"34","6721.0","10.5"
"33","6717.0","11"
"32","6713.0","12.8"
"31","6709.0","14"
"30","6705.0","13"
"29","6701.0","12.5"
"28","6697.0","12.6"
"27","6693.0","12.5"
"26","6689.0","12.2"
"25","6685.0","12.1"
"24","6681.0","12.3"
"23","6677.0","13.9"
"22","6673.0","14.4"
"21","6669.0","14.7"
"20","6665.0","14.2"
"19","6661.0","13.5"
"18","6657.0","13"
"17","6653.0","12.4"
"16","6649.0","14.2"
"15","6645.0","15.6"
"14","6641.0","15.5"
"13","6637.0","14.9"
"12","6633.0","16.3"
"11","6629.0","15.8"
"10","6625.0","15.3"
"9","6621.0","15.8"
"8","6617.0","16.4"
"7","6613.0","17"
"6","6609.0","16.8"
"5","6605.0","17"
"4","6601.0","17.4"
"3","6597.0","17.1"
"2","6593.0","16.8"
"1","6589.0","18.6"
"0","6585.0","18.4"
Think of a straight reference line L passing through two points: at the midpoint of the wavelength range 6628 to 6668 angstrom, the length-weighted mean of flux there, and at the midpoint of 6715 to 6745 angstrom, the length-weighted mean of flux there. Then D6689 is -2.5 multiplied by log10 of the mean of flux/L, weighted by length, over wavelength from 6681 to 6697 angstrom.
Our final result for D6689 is 0.06 mag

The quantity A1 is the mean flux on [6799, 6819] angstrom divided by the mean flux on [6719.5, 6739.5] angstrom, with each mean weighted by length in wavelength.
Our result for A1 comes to 1.1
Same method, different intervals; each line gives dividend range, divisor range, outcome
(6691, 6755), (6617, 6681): 0.82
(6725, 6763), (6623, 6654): 0.78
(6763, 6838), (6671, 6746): 0.99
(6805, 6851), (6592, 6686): 0.82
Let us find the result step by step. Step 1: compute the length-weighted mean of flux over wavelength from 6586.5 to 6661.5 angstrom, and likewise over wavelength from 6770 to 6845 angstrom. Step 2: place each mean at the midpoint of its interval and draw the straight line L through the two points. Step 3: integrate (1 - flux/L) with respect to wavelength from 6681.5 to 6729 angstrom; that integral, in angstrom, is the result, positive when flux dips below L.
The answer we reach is 6.8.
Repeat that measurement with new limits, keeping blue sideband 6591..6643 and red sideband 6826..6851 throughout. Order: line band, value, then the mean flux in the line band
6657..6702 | 6.2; 13.2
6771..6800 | 3.3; 12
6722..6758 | 6.5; 11.7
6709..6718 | 1.4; 12.5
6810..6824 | 0.9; 12.2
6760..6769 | 1.1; 12.2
